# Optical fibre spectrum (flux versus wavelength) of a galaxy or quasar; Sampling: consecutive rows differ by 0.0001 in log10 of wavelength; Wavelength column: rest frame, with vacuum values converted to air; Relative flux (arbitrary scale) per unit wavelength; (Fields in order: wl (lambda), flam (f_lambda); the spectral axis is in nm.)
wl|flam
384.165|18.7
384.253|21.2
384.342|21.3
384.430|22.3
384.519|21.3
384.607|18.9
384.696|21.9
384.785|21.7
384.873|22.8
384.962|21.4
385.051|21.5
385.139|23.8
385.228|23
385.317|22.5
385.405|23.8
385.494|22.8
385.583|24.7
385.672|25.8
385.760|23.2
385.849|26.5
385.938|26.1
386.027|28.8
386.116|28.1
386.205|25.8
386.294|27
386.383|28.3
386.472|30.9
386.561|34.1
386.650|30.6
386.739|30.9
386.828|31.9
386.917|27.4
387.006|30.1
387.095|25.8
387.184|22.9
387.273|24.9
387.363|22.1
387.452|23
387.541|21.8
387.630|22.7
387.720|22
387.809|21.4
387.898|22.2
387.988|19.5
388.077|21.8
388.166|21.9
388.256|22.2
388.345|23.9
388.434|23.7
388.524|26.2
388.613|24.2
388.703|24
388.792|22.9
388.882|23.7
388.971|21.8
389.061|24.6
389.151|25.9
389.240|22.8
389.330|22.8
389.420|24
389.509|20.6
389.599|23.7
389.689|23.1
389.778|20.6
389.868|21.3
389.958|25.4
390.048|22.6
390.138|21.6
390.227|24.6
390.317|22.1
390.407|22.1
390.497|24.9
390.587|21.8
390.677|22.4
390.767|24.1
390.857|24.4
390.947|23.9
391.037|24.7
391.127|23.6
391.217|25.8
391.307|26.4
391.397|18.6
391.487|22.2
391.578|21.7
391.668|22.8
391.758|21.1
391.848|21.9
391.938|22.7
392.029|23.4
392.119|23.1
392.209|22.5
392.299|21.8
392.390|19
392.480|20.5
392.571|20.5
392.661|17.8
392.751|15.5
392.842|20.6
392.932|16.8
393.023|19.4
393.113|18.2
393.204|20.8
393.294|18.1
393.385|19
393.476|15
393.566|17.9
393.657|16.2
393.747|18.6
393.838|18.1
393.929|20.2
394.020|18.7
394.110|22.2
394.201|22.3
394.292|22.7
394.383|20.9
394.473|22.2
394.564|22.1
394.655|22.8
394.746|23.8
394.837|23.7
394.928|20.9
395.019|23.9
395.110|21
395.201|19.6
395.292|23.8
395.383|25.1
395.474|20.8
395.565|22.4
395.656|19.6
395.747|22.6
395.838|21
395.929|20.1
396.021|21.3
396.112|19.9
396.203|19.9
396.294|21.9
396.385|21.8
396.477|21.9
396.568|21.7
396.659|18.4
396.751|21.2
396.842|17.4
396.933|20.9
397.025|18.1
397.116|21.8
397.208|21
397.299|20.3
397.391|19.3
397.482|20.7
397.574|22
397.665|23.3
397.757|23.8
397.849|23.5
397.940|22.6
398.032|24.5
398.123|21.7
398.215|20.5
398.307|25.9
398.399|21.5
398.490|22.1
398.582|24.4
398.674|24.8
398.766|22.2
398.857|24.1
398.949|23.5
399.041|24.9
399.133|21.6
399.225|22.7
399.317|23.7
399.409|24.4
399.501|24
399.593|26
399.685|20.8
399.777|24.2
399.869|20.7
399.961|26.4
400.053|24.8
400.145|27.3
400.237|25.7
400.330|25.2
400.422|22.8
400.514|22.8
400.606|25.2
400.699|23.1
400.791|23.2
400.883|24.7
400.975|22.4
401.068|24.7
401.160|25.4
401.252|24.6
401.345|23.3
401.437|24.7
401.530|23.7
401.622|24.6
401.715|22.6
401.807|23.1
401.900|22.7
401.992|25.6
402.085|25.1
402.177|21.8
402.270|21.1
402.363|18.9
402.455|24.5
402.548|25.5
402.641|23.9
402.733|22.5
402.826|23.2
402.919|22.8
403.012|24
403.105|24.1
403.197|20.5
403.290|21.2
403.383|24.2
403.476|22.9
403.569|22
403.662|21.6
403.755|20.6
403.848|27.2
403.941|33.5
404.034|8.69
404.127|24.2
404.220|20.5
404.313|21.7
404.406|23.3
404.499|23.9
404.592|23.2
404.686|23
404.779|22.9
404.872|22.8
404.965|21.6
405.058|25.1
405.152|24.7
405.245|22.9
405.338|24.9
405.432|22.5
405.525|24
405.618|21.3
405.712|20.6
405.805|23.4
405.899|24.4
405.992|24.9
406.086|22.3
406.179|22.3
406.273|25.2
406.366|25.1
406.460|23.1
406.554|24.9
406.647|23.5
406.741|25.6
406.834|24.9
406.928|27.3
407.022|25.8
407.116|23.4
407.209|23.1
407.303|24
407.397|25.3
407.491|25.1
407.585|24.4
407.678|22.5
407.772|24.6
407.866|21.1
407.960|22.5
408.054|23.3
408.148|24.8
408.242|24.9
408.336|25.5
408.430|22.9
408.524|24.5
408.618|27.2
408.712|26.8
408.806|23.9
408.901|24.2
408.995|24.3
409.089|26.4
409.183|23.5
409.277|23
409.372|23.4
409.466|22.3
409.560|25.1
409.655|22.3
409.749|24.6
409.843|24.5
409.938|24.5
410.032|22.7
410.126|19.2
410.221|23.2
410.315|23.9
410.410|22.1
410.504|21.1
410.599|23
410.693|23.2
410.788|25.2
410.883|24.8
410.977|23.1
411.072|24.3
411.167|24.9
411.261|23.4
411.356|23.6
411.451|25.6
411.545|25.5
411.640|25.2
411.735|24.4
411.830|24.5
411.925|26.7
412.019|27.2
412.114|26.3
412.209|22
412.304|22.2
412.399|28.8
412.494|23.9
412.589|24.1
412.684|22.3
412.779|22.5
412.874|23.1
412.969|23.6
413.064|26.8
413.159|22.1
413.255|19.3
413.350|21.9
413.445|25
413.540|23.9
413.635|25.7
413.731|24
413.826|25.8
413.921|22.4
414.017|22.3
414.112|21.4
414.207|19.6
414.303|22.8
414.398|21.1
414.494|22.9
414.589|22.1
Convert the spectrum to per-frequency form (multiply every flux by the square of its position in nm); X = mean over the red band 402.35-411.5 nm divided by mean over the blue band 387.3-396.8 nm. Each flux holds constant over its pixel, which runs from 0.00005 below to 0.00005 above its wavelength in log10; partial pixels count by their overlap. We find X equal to 1.2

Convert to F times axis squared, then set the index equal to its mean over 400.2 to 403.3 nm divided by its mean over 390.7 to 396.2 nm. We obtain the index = 1.2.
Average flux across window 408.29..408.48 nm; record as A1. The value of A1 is 24.2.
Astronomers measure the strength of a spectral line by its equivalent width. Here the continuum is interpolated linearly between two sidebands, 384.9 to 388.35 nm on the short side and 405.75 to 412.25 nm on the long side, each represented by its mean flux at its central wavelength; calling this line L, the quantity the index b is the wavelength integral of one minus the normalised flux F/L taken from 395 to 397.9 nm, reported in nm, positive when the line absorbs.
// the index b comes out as 0.40 nm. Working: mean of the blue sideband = 25.1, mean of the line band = 21.2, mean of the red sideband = 24.1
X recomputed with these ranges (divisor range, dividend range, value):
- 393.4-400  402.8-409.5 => 1.14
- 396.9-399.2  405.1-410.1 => 1.13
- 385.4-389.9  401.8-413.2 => 1.06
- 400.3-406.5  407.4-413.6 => 1.07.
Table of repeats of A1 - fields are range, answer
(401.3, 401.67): 24.1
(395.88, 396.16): 20.4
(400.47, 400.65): 24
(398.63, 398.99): 23.7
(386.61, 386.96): 30.2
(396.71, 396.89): 19.4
